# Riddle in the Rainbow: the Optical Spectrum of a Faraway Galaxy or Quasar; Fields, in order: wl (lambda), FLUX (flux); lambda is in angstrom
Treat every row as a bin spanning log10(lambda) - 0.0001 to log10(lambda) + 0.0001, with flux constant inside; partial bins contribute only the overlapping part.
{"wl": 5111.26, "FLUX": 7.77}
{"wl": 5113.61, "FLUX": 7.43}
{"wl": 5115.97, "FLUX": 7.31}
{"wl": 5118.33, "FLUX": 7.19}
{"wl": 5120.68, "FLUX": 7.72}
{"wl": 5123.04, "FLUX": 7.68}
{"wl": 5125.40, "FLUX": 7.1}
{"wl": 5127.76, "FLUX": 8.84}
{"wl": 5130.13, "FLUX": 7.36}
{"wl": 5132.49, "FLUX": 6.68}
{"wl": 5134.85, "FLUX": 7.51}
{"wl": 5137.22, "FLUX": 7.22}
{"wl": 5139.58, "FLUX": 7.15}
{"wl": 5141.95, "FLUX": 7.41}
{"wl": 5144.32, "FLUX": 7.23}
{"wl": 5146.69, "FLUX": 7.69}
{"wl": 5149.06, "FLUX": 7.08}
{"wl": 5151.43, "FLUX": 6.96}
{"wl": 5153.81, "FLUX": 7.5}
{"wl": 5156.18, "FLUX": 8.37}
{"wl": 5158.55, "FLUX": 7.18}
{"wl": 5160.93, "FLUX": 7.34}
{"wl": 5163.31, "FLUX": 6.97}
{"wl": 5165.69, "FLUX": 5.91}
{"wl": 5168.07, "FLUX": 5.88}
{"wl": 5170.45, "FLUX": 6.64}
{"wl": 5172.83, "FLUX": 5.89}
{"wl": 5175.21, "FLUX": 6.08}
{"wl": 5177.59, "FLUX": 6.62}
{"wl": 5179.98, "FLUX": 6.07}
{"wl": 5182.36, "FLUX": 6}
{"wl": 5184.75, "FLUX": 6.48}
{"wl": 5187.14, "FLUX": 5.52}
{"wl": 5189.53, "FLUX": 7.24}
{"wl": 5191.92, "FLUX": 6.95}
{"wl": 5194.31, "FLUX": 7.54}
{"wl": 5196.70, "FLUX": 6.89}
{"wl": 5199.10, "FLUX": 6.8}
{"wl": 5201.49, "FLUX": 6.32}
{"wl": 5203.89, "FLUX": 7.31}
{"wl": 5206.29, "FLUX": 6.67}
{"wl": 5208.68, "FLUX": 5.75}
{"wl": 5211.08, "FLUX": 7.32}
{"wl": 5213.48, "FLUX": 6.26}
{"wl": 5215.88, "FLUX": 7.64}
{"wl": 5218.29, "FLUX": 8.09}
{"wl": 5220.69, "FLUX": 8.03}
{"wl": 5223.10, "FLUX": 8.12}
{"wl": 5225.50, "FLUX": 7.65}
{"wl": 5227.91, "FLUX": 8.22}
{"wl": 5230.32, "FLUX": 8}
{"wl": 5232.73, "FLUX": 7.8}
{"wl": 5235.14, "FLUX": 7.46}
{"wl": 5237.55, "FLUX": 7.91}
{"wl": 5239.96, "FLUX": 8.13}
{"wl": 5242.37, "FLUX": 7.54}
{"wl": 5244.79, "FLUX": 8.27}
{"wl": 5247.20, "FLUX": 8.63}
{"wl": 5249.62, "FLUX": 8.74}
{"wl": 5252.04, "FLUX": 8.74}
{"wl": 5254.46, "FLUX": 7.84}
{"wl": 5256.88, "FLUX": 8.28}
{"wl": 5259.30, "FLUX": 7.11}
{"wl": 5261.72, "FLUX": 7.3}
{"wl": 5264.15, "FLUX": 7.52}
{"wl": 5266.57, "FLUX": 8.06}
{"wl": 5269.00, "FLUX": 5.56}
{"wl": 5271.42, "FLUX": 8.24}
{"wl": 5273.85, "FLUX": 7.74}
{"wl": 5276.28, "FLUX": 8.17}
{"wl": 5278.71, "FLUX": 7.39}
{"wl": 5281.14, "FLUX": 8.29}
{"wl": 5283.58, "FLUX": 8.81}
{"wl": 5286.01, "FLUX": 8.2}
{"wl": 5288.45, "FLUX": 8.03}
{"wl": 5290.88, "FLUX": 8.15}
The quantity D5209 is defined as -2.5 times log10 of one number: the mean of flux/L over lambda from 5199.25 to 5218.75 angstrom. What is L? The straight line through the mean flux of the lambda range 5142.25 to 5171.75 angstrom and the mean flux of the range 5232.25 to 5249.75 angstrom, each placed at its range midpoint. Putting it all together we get 0.119 mag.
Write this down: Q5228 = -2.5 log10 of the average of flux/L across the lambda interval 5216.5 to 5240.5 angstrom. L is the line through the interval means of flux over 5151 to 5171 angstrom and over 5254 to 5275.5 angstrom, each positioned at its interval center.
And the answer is -0.08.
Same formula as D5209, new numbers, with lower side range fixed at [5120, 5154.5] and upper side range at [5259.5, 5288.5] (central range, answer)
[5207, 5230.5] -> 0.019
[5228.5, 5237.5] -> -0.023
